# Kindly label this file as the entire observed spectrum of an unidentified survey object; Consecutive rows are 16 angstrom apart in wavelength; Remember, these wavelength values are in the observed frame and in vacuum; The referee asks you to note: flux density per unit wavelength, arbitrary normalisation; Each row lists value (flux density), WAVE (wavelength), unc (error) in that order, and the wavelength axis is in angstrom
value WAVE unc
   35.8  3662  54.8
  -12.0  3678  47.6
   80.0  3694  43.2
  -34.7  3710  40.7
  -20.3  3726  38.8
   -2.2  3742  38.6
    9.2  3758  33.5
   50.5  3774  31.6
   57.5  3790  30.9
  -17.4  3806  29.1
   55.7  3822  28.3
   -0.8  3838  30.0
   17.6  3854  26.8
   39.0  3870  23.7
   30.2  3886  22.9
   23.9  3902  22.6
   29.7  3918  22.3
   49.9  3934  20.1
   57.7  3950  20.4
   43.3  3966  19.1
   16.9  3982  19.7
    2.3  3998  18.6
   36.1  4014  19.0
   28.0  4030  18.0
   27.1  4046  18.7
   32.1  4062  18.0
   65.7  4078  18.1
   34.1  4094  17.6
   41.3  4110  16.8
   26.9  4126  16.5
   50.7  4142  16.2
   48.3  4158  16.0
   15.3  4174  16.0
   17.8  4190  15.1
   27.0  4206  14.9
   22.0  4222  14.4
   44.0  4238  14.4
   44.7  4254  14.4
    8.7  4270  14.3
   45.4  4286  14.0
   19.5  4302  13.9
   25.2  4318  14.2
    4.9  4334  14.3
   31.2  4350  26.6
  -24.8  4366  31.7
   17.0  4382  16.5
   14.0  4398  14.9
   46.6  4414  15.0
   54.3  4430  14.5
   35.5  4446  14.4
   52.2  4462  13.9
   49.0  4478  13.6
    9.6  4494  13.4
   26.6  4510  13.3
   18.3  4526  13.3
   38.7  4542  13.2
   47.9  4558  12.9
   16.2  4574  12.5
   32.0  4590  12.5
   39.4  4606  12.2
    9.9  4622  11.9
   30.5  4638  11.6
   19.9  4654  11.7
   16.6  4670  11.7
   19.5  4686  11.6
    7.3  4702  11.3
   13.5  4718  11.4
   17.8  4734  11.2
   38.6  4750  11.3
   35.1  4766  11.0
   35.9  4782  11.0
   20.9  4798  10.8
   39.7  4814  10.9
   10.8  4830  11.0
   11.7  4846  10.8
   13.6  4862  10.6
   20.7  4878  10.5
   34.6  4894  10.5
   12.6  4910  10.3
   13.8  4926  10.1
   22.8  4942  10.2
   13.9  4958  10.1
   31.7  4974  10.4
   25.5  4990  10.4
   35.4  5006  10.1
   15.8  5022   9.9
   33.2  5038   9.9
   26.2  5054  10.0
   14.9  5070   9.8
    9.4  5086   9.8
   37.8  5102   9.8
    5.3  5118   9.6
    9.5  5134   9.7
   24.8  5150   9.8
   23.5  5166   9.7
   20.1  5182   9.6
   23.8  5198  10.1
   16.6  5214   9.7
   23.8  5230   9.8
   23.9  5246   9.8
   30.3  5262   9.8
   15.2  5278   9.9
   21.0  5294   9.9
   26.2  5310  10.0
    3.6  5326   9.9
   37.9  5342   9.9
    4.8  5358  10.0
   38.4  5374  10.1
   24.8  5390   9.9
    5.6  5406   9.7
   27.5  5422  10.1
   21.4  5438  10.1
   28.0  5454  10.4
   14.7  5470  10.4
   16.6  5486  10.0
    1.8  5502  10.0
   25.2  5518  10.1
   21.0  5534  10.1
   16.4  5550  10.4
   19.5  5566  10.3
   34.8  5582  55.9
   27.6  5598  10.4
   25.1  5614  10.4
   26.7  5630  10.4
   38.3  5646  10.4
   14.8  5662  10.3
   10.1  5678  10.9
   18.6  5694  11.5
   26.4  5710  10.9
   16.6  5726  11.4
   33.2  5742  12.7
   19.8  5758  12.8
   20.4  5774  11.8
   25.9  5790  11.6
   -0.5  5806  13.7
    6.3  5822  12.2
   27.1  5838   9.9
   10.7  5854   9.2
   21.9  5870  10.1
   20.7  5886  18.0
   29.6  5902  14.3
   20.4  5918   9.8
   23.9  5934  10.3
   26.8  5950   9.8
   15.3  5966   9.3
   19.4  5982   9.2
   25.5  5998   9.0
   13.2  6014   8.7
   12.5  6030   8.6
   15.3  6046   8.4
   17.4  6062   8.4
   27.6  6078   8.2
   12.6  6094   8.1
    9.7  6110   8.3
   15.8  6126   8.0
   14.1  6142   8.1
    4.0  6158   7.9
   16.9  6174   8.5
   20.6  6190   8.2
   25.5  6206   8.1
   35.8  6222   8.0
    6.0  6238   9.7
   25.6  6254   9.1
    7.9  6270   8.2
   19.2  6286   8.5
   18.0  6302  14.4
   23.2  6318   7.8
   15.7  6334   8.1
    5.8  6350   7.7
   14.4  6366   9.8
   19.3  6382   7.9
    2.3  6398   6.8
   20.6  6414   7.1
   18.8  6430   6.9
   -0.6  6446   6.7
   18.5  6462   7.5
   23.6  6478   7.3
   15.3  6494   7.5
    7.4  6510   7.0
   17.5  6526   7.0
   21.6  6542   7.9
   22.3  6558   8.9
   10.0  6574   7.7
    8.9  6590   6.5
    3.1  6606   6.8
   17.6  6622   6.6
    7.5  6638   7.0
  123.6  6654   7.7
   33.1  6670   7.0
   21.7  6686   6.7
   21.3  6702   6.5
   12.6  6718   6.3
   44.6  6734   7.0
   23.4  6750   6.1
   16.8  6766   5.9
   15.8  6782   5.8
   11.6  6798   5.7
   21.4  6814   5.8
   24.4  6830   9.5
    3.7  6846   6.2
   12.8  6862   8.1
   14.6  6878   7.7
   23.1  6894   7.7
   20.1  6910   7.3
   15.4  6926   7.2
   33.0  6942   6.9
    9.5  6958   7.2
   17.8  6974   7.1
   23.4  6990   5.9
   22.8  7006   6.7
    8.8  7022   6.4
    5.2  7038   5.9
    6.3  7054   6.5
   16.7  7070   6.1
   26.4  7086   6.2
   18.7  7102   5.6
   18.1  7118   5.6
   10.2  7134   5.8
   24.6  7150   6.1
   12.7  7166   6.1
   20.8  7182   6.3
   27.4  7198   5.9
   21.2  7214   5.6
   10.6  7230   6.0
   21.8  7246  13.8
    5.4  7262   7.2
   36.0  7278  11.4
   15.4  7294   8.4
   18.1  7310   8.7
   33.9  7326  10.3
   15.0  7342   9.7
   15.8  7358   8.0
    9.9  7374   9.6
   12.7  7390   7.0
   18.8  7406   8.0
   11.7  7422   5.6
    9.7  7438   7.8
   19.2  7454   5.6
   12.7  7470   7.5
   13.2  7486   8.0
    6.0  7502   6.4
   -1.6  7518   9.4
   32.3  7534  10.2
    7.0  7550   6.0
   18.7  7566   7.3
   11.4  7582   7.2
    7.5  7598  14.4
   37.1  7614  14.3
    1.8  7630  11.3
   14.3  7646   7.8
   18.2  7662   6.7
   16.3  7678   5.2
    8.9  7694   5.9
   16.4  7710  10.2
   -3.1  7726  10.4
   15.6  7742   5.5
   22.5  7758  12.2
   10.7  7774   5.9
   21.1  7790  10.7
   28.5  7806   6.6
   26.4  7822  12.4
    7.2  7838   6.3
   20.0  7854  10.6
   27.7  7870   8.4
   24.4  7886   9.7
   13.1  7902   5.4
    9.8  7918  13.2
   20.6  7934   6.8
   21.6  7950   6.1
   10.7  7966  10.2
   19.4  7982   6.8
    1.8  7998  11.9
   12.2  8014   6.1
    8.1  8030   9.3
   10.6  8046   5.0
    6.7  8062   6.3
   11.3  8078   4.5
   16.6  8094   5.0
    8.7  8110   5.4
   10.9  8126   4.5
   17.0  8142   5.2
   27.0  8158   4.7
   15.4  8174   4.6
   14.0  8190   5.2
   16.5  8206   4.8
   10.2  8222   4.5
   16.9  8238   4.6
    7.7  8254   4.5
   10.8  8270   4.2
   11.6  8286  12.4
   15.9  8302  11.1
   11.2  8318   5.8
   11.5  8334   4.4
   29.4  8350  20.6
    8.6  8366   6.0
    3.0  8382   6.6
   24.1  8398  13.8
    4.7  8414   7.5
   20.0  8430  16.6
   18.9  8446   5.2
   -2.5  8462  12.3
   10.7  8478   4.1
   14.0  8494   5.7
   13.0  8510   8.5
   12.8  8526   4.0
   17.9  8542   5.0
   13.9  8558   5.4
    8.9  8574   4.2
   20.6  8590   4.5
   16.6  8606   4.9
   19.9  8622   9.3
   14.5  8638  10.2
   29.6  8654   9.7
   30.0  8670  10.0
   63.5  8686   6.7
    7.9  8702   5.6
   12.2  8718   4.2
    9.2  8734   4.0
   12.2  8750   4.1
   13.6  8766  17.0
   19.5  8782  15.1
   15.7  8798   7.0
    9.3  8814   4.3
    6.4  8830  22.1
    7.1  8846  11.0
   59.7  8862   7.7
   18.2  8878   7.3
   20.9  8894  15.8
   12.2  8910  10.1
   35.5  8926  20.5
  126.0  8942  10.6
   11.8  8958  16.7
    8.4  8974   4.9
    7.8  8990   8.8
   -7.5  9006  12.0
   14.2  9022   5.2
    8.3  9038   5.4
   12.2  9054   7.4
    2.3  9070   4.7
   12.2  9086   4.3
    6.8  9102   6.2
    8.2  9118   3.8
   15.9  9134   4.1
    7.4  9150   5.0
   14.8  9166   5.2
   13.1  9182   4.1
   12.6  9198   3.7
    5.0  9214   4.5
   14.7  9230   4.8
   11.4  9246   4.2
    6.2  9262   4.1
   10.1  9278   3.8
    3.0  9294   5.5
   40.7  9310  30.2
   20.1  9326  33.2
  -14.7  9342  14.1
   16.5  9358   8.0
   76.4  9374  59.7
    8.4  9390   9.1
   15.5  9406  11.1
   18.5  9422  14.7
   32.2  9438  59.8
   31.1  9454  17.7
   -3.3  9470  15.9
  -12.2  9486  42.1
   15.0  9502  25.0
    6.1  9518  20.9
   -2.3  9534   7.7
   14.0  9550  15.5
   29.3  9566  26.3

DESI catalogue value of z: 0.786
